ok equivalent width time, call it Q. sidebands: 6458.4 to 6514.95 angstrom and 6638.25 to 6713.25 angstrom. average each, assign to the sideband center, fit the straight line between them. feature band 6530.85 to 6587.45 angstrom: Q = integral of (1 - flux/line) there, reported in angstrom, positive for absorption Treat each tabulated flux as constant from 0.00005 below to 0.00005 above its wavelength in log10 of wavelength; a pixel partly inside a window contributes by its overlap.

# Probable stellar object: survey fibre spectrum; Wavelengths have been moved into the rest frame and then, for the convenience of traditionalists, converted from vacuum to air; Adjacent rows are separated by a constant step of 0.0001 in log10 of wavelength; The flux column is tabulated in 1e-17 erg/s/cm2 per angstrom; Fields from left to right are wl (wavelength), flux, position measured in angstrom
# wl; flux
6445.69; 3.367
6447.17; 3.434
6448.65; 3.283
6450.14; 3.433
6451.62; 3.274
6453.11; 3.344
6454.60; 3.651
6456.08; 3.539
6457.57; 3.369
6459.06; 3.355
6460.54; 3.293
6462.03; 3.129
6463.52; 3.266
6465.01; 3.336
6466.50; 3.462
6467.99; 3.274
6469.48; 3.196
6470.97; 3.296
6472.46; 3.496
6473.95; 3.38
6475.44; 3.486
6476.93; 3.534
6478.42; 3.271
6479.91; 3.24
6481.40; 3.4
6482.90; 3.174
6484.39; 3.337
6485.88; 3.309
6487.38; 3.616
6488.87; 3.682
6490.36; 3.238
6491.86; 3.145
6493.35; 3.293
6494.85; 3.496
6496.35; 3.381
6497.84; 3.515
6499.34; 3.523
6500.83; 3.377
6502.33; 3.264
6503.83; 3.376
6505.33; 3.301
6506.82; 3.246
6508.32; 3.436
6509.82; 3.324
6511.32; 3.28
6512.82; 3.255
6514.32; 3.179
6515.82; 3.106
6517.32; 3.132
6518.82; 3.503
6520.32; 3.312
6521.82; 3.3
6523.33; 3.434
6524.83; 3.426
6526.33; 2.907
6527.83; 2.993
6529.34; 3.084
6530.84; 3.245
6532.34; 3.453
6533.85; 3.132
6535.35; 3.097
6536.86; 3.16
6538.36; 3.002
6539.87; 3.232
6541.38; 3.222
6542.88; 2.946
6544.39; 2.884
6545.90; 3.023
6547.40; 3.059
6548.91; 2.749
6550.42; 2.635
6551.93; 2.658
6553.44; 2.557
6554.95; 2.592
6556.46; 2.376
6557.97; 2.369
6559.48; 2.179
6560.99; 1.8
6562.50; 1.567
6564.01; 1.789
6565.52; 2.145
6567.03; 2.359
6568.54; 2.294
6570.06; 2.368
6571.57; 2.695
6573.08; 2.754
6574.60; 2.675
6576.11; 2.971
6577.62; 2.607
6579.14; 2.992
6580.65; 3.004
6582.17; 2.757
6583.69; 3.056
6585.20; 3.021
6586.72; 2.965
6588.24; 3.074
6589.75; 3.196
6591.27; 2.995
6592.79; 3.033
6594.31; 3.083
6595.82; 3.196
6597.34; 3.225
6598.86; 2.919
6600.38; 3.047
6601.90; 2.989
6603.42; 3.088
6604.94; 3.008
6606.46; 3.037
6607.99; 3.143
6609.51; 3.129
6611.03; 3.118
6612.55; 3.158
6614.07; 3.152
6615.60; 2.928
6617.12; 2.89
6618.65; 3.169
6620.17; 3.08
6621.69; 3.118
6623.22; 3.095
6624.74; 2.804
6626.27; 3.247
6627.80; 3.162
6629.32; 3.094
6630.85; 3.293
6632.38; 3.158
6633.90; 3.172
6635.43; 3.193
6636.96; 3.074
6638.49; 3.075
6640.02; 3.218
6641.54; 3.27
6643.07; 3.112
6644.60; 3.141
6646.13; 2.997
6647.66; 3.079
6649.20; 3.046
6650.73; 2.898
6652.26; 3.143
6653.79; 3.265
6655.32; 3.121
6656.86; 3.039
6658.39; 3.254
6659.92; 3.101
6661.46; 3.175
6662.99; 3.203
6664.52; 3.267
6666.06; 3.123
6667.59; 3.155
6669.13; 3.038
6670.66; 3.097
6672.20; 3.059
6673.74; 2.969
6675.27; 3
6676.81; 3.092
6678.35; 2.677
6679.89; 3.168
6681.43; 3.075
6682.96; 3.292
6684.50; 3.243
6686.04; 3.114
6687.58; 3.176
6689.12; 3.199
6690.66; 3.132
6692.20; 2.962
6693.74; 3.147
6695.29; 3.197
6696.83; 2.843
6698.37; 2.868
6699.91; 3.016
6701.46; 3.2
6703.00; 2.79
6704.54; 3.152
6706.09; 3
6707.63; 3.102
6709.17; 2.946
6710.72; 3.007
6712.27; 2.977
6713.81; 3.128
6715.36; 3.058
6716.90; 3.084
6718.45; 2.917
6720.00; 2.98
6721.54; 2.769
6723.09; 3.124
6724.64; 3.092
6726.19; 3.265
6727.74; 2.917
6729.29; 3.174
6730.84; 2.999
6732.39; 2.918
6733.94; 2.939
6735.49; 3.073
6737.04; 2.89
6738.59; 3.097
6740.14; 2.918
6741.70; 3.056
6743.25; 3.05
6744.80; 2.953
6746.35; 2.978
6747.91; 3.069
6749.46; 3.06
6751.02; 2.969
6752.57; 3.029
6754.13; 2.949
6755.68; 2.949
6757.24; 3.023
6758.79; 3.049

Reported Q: 9.32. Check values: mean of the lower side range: 3.35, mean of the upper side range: 3.09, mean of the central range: 2.71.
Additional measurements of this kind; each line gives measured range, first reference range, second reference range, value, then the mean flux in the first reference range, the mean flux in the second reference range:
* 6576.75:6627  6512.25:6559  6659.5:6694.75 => 0.4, 3.03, 3.11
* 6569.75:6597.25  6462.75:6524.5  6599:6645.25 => 2.1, 3.35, 3.1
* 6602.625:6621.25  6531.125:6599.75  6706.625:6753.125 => -1.5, 2.78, 3.02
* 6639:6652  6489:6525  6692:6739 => 0.1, 3.33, 3.02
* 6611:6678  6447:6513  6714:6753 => 0.7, 3.36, 3.02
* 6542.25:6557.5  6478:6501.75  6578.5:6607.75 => 2.1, 3.38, 3.04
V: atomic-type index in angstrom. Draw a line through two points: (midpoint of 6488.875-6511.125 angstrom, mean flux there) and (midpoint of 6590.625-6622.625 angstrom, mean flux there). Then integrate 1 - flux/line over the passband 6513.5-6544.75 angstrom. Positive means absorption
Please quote 0.9 angstrom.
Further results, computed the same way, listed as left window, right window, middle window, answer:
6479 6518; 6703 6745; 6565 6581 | 3.01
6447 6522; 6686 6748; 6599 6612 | 0.49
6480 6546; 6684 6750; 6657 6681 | 0.00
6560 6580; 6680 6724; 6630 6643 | -2.16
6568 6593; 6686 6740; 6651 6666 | -1.04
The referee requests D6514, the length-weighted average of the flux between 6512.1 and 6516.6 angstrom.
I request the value 3.18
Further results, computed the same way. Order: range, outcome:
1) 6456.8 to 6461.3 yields 3.34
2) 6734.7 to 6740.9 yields 3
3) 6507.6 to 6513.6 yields 3.32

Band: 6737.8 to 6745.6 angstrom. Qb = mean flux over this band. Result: 3.02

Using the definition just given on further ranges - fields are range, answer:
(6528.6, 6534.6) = 3.23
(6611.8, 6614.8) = 3.16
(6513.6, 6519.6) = 3.23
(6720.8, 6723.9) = 2.95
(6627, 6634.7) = 3.18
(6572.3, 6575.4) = 2.72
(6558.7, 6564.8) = 1.84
